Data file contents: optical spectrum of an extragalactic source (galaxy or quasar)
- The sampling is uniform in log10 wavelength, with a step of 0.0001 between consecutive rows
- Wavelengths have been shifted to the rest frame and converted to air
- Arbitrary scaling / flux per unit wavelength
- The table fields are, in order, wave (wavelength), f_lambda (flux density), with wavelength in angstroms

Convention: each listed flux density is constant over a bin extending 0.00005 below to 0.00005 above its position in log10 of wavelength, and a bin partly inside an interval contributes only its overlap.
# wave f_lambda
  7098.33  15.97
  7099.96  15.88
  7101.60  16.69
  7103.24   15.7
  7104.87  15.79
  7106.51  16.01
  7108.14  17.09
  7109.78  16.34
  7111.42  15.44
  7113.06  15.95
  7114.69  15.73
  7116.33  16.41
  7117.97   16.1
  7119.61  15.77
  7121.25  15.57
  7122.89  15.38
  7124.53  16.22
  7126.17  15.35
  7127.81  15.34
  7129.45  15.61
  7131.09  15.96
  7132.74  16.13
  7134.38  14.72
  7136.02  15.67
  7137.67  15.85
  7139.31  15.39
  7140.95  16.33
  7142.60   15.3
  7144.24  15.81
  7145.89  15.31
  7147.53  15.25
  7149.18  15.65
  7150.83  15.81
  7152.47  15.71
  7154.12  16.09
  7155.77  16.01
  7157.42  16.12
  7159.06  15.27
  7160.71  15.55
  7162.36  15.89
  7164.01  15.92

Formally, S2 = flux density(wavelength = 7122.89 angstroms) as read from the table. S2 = 15.38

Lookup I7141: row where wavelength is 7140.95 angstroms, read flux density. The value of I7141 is 16.33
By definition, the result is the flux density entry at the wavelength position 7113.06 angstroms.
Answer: 15.95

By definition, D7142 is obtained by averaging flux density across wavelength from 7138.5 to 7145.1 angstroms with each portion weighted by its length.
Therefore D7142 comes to 15.7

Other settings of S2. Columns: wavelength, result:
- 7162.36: 15.89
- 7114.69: 15.73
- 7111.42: 15.44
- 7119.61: 15.77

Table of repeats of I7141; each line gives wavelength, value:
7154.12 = 16.09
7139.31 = 15.39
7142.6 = 15.3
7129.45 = 15.61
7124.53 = 16.22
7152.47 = 15.71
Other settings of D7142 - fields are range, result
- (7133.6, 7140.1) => 15.4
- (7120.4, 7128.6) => 15.6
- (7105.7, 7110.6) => 16.5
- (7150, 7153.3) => 15.8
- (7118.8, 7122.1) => 15.7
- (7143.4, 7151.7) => 15.6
